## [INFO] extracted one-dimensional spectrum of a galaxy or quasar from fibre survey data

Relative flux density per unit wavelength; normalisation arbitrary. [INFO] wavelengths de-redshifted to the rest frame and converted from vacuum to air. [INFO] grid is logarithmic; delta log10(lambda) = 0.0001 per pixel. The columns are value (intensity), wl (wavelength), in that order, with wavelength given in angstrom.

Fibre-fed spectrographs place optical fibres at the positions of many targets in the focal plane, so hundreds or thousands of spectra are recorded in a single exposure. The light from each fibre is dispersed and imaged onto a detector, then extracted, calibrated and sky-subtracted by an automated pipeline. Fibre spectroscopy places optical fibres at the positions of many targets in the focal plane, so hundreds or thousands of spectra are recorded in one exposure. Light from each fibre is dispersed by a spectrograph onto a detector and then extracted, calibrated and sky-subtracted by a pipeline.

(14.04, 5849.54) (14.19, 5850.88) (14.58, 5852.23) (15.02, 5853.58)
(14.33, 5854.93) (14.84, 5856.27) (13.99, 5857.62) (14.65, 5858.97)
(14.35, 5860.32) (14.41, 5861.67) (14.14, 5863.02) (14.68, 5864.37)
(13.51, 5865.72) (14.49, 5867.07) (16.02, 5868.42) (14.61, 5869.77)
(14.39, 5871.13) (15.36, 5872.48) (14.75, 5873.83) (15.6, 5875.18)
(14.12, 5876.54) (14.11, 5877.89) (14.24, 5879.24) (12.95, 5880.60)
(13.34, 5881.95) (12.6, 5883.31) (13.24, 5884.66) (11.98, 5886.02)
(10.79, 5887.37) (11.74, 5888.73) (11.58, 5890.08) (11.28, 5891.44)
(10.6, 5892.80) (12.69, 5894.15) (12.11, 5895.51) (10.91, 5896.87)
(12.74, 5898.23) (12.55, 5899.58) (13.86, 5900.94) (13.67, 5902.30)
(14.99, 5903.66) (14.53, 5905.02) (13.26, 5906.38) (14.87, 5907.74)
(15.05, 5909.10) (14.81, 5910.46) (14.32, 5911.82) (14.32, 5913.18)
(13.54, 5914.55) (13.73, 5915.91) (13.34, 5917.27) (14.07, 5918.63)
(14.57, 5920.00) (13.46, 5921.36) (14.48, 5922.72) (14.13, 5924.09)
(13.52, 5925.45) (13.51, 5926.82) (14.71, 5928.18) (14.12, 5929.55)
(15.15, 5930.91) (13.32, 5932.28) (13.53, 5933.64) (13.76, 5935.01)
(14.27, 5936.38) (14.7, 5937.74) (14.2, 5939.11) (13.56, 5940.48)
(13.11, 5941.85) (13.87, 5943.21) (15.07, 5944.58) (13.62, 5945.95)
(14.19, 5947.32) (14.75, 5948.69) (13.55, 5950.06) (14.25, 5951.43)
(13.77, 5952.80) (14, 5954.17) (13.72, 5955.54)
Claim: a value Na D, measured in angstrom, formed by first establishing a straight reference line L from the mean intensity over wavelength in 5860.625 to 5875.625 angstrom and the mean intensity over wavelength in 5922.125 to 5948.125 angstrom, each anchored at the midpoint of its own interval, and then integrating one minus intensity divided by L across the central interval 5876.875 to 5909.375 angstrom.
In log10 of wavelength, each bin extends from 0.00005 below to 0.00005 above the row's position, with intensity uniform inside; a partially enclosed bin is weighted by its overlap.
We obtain 3.5 angstrom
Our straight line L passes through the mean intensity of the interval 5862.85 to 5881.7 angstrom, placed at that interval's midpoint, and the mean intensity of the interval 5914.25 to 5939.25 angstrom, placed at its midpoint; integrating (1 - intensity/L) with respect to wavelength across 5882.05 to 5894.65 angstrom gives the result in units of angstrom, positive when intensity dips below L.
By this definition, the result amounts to 2.16 angstrom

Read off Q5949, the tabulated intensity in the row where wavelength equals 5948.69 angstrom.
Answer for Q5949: 14.75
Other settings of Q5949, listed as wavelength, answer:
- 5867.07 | 14.49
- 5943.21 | 13.87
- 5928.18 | 14.71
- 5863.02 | 14.14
